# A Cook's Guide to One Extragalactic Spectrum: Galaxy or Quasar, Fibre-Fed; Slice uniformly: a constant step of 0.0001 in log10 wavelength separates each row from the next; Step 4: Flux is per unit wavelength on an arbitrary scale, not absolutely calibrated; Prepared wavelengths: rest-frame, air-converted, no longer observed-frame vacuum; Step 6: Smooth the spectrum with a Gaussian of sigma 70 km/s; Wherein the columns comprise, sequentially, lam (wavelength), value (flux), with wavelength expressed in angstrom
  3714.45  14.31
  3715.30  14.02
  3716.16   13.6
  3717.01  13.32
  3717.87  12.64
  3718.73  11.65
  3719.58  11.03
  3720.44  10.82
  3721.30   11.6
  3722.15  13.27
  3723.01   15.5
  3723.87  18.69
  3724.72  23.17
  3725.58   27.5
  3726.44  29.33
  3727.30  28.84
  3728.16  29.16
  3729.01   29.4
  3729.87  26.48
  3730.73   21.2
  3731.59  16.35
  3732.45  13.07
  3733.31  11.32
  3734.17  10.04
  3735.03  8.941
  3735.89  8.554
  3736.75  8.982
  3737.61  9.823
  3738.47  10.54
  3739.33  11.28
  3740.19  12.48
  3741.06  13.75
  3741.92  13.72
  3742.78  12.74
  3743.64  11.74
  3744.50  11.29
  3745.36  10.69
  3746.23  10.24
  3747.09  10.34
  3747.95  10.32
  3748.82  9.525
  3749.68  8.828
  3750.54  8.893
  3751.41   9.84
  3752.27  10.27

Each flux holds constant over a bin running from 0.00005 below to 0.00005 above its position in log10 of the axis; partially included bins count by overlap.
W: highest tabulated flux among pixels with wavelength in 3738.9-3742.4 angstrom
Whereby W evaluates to 13.75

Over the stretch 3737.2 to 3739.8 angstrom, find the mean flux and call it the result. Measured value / 10.6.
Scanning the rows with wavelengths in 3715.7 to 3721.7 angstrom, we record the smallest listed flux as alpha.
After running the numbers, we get 10.82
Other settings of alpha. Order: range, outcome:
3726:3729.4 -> 28.84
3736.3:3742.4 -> 8.982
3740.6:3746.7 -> 10.24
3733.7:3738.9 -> 8.554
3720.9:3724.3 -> 11.6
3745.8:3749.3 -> 9.525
